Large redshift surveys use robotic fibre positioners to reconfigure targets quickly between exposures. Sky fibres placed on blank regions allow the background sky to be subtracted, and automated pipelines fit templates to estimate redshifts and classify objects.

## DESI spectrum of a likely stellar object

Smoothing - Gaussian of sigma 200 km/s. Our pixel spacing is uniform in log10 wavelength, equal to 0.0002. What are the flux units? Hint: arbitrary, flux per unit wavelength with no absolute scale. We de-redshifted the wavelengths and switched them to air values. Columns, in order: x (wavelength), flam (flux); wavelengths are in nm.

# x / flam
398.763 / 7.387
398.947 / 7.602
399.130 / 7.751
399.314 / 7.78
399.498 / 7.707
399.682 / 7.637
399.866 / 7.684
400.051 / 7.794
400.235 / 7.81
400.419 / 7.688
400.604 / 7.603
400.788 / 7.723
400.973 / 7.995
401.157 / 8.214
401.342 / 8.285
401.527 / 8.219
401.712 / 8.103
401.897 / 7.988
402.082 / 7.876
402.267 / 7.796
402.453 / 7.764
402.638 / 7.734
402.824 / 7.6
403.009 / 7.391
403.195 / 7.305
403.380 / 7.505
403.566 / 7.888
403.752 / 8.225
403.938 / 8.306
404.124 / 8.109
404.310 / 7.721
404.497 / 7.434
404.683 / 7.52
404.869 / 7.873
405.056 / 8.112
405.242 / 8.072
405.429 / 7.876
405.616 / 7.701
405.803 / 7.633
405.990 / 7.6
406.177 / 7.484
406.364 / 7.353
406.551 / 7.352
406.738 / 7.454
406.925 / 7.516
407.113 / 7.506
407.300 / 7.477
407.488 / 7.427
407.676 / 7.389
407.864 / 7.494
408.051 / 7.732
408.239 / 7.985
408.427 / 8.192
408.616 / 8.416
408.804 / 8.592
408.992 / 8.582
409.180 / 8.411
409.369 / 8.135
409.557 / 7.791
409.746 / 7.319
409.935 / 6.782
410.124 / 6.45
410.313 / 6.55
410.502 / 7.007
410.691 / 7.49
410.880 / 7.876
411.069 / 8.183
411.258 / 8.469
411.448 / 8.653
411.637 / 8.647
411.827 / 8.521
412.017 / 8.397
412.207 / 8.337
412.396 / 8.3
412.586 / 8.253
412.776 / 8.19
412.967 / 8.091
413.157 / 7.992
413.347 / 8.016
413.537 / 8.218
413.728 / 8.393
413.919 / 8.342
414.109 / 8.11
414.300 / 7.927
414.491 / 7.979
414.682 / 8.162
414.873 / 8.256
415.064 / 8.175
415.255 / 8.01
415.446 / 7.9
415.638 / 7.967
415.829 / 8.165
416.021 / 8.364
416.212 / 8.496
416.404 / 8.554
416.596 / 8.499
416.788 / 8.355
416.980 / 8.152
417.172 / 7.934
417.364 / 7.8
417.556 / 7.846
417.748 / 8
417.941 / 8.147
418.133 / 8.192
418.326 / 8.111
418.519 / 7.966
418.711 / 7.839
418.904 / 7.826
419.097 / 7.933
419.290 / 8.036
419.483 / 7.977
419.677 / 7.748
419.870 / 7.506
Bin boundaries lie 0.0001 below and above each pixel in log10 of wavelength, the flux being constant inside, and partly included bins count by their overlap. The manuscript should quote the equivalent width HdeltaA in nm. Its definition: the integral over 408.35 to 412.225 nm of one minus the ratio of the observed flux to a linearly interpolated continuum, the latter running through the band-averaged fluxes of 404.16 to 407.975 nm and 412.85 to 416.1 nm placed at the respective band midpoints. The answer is -0.03 nm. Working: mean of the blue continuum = 7.61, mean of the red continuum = 8.12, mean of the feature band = 7.93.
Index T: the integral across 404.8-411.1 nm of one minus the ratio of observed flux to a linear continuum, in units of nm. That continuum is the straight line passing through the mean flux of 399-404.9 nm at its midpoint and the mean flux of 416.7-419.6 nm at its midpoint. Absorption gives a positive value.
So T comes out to 0.17 nm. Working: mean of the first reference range 7.81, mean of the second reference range 8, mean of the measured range 7.66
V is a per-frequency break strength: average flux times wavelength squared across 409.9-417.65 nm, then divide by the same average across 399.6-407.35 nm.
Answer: 1.09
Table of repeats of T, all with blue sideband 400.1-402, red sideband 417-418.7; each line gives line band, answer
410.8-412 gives -0.06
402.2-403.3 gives 0.05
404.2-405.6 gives 0.03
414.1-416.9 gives -0.07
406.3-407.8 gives 0.10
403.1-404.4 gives 0.02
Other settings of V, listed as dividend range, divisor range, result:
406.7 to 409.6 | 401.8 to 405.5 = 1.03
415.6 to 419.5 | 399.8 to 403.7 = 1.12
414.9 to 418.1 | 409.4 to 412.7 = 1.07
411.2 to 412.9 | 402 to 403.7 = 1.15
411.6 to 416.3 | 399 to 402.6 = 1.11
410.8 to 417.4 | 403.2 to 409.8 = 1.09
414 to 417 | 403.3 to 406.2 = 1.10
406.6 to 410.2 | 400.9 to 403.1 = 1.01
